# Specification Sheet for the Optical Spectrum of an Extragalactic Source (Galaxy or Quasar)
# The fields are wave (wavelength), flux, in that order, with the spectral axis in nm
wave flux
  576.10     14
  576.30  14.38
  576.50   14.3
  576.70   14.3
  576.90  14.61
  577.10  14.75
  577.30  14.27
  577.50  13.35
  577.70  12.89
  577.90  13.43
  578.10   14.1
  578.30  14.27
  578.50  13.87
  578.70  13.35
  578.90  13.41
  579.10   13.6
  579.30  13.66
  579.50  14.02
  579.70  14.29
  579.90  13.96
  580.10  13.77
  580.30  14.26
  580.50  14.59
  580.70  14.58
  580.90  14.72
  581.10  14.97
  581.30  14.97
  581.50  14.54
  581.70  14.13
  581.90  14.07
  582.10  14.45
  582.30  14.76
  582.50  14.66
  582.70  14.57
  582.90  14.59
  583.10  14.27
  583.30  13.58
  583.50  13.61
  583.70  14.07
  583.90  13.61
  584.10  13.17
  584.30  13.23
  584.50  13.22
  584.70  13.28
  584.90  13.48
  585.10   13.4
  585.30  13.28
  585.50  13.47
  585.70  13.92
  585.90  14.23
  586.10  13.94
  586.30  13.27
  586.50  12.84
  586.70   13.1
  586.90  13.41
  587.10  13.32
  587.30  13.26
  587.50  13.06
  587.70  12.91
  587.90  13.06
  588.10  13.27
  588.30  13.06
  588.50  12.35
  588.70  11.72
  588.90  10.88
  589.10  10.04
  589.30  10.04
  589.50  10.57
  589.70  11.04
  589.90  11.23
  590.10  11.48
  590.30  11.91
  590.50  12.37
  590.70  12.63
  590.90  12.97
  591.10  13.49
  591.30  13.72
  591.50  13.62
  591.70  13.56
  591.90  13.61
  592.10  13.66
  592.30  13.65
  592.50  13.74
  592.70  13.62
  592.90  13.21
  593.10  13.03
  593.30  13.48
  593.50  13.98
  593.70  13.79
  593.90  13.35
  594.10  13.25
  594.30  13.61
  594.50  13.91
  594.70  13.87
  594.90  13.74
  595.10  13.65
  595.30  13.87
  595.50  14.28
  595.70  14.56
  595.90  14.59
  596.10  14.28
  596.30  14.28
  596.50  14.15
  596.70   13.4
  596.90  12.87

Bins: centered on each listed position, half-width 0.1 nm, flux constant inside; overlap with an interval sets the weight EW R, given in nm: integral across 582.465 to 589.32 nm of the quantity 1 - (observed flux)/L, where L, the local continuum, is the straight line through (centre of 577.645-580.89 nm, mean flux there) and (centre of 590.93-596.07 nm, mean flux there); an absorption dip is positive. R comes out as 0.31 nm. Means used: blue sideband 13.9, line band 13.2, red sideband 13.7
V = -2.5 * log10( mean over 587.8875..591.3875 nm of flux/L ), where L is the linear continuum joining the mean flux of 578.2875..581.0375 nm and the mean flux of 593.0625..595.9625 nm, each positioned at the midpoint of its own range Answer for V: 0.16 mag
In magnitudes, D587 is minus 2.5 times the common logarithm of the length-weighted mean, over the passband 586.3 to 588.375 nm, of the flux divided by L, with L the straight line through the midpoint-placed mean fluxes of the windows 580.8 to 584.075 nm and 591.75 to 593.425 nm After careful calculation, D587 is 0.06 mag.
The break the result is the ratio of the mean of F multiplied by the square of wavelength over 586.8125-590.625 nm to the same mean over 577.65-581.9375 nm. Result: 0.9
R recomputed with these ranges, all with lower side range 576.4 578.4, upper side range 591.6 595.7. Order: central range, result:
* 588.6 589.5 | 0.203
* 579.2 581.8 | -0.072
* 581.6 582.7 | -0.040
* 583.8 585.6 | 0.067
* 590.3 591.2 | 0.064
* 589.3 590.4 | 0.209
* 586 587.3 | 0.048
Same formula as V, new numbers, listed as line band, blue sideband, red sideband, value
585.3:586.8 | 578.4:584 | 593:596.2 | 0.04 mag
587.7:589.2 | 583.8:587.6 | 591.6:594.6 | 0.11 mag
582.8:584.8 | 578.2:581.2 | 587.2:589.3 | -0.04 mag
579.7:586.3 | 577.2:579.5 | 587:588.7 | -0.06 mag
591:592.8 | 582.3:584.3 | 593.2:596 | 0.02 mag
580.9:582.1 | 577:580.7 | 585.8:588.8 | -0.07 mag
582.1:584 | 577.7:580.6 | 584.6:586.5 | -0.04 mag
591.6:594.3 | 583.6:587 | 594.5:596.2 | 0.03 mag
